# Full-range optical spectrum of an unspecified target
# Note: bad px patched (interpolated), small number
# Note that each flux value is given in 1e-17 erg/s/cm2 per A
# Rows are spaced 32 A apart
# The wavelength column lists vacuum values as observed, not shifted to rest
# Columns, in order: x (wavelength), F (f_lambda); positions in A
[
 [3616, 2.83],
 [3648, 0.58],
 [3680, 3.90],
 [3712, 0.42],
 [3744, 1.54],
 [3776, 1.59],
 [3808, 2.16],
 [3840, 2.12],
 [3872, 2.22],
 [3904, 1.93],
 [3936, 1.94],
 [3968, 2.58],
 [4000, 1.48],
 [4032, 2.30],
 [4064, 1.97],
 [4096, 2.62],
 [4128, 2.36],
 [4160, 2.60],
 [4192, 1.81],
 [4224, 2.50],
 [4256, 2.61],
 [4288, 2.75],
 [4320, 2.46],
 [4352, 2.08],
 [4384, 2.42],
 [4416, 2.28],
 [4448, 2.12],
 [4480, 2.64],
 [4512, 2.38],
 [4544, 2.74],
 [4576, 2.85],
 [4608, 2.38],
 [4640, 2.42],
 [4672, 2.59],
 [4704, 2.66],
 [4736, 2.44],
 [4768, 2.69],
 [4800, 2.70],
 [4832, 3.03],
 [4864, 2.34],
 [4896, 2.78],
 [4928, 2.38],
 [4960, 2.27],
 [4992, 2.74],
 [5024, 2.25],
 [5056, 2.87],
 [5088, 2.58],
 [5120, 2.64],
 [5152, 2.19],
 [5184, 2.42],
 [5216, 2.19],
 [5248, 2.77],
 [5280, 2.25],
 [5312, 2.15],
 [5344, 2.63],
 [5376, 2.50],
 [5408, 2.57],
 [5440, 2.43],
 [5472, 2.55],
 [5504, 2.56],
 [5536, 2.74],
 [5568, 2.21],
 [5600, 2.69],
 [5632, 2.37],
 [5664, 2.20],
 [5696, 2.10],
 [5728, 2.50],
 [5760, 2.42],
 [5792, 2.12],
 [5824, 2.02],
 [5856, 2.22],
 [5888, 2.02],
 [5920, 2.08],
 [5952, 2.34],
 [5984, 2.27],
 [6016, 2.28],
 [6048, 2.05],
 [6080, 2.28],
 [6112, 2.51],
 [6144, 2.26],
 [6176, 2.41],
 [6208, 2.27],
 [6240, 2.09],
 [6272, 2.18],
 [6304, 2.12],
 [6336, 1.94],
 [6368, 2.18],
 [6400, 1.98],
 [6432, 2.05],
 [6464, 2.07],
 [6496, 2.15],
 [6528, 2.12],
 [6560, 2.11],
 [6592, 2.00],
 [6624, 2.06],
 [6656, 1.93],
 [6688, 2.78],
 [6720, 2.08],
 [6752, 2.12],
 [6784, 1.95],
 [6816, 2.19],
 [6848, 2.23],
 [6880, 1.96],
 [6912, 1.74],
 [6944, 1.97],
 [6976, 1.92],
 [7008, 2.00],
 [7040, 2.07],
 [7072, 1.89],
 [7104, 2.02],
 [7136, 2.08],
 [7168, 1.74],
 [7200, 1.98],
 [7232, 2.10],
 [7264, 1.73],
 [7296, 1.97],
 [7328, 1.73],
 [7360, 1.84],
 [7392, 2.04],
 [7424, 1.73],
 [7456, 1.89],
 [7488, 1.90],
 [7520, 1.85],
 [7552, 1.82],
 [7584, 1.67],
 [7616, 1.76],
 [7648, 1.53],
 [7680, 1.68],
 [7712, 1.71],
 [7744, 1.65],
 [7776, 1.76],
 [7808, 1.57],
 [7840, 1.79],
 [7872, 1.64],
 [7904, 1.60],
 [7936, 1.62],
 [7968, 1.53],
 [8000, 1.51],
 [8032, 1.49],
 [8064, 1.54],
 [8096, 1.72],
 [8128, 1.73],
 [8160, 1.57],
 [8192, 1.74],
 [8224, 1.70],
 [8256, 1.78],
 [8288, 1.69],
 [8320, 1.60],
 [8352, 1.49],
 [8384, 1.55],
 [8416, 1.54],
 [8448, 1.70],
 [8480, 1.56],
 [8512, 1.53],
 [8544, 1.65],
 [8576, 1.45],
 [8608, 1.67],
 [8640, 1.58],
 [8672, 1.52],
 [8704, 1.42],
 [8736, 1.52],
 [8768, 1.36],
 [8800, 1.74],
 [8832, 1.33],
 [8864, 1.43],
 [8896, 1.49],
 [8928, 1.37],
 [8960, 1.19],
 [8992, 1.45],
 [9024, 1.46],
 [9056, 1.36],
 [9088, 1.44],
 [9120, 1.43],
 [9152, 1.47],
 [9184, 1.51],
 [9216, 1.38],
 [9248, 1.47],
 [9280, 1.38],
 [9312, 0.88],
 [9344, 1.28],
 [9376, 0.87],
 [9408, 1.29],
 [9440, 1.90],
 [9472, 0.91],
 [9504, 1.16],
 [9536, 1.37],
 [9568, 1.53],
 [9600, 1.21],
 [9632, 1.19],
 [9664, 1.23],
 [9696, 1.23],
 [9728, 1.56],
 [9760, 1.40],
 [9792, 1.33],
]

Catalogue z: 0.02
